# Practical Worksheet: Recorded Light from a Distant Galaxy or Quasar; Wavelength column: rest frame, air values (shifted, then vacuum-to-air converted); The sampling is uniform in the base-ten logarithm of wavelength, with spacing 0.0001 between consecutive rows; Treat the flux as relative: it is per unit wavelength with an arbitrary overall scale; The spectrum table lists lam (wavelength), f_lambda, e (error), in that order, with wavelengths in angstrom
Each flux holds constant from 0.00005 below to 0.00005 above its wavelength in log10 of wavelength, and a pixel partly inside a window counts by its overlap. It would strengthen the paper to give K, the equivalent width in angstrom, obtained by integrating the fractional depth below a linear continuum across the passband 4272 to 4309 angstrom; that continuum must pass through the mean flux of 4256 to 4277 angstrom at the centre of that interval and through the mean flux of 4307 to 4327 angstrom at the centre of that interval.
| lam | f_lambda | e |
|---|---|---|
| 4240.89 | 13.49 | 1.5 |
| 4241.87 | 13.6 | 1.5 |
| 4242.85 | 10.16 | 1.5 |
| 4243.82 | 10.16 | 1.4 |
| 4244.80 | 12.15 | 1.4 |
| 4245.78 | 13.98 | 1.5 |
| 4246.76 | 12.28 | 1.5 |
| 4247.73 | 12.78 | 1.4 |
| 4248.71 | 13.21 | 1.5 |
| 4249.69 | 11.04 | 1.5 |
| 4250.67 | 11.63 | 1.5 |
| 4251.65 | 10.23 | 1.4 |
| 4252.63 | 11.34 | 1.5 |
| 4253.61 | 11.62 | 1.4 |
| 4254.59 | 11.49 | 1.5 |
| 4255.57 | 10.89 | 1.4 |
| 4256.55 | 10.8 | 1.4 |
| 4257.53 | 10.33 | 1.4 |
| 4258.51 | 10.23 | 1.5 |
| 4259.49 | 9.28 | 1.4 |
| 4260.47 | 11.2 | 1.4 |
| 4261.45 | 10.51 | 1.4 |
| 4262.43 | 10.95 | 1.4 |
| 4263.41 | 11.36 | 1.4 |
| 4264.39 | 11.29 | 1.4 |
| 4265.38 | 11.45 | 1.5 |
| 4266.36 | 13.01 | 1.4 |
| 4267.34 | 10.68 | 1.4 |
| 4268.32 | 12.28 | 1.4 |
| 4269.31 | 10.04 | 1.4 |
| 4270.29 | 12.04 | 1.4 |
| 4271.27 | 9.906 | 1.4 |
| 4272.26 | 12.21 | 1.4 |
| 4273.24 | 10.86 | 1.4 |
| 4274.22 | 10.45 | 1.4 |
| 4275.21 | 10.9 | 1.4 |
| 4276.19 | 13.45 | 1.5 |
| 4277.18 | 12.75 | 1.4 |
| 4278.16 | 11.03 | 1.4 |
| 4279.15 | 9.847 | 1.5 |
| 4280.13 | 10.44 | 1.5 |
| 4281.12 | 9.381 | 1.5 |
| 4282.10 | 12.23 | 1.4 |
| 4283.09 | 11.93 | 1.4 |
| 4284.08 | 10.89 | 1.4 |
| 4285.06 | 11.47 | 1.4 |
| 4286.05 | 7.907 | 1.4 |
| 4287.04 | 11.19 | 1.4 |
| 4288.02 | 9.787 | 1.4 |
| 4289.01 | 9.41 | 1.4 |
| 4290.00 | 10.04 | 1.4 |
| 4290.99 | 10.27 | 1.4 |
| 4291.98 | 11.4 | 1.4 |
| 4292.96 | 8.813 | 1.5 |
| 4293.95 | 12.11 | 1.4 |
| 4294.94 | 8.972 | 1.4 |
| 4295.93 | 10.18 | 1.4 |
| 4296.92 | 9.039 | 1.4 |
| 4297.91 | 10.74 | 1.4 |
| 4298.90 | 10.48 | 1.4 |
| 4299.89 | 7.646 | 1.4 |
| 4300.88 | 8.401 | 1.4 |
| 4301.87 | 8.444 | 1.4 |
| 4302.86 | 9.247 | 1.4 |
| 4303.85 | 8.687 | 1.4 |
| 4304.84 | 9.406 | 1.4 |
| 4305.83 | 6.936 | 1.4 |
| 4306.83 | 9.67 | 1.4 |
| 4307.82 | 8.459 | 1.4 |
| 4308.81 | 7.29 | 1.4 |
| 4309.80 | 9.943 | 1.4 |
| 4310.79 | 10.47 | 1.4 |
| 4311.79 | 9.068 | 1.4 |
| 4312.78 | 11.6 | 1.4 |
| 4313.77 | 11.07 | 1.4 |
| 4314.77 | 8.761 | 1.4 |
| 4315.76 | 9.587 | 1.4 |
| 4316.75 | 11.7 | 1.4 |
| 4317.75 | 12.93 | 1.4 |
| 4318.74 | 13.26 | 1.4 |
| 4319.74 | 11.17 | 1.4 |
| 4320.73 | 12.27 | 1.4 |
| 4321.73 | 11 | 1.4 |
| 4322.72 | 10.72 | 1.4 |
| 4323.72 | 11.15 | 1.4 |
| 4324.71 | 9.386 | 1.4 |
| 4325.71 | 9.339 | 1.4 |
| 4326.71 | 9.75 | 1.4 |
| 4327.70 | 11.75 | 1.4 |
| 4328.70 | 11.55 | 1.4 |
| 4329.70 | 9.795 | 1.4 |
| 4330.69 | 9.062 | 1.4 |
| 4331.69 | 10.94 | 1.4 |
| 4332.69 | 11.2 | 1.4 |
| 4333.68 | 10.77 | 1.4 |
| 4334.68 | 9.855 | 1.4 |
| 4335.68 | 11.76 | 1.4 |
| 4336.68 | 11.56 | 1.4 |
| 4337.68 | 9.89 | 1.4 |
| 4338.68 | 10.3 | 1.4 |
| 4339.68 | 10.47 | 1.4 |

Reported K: 2.6 angstrom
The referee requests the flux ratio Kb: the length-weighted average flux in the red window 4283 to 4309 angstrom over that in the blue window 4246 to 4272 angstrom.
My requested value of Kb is 0.9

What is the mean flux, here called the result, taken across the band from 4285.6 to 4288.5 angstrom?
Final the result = 9.67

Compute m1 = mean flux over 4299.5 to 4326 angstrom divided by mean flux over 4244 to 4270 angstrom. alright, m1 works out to 0.9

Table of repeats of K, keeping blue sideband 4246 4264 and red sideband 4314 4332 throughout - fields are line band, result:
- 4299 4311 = 2.4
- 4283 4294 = 0.7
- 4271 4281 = -0.1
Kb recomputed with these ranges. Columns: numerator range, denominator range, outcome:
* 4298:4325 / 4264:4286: 0.89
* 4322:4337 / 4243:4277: 0.93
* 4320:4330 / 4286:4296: 1.06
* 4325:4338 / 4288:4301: 1.07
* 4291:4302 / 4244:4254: 0.81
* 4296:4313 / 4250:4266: 0.84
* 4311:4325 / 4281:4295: 1.05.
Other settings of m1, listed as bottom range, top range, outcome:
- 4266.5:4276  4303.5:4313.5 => 0.82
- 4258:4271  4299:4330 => 0.90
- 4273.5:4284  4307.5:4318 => 0.90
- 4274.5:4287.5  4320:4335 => 0.96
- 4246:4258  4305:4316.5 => 0.82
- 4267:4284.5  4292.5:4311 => 0.82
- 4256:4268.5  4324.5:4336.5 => 0.95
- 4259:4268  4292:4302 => 0.87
